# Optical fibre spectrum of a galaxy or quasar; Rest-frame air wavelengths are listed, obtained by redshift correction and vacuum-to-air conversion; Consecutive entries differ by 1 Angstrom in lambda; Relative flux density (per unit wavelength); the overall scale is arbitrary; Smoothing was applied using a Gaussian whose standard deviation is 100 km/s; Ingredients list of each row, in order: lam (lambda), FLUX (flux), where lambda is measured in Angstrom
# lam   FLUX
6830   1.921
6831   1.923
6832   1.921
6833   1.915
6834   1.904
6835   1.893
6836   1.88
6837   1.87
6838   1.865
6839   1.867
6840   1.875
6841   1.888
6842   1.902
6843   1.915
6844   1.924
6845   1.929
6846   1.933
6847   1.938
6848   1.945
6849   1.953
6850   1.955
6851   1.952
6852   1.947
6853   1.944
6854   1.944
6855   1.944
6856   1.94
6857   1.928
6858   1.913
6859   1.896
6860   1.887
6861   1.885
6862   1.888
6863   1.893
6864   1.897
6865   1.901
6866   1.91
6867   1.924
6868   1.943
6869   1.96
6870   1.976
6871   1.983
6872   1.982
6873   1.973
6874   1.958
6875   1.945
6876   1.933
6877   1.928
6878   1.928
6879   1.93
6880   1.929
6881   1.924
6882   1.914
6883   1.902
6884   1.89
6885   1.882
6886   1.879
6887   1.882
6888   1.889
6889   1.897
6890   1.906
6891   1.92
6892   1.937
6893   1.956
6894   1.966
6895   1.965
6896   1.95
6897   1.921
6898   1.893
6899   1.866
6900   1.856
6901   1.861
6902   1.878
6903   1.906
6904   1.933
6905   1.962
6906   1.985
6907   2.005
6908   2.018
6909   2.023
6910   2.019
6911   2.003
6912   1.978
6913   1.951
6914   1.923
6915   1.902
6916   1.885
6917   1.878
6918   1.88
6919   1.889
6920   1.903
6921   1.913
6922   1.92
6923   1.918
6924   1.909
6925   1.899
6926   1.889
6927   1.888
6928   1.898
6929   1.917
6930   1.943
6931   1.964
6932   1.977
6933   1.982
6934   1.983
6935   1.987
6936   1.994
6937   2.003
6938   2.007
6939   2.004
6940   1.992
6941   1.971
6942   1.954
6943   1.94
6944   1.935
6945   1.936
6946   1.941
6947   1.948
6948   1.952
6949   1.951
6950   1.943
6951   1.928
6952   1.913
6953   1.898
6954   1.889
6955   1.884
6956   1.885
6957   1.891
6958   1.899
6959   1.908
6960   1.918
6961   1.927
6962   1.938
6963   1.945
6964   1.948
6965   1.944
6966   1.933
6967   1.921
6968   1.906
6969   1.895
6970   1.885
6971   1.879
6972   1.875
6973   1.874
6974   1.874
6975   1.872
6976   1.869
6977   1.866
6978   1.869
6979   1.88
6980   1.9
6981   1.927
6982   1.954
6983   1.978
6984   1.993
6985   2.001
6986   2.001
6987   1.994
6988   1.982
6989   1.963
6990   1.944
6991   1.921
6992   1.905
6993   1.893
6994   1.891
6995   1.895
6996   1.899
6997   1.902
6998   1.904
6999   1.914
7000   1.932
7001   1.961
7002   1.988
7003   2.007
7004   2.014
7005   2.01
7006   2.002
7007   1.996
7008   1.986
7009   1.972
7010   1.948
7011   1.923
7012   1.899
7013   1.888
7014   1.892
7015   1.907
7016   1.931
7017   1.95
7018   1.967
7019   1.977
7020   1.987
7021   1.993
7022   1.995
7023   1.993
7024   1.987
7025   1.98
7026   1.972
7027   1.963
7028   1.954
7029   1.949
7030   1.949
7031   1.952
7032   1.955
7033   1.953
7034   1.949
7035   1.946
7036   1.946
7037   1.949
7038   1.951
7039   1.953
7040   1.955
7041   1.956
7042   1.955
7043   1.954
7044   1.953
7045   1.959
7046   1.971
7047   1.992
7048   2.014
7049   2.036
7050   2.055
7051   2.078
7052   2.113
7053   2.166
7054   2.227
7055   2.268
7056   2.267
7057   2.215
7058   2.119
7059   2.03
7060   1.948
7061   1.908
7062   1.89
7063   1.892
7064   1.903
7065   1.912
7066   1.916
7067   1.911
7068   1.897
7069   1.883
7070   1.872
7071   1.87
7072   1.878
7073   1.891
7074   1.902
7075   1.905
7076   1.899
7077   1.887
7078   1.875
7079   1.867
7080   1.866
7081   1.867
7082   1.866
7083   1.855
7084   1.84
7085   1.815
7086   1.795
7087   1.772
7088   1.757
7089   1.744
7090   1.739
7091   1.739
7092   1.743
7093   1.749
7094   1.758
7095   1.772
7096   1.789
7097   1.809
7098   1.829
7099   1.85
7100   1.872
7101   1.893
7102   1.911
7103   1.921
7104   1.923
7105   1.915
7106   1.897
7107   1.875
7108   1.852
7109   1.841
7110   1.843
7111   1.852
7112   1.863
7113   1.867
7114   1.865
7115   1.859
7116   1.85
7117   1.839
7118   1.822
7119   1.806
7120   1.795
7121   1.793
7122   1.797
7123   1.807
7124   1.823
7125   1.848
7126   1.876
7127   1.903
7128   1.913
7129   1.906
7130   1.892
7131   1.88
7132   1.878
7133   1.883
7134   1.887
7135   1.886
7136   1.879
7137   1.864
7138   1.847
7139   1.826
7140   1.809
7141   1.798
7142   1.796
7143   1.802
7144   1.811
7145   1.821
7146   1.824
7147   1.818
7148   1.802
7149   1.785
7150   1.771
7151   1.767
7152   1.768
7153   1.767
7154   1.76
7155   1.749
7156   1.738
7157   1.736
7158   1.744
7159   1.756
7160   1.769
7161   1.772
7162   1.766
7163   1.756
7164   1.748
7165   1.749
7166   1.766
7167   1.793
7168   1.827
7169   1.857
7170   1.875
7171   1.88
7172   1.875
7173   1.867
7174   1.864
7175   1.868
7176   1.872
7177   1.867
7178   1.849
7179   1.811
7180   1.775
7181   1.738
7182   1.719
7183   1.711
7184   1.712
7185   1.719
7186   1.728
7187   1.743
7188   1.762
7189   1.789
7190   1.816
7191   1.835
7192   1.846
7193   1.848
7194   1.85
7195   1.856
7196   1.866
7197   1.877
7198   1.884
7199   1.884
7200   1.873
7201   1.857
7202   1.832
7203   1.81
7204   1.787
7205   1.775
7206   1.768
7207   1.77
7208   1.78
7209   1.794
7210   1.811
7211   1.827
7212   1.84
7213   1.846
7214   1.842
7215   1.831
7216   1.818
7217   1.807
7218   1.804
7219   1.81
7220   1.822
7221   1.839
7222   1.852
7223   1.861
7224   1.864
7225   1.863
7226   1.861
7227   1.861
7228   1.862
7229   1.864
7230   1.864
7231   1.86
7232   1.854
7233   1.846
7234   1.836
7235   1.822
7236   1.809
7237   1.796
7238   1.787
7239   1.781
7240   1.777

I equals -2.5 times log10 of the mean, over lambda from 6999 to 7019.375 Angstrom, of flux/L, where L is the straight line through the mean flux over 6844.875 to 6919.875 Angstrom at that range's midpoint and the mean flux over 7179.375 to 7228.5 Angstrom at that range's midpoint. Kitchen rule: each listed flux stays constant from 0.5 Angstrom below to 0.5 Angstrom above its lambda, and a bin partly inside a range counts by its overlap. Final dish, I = -0.04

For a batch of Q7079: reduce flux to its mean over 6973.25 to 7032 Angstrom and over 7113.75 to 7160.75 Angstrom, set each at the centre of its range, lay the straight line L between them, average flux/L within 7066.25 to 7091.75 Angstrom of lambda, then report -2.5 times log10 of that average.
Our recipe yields 0.02 mag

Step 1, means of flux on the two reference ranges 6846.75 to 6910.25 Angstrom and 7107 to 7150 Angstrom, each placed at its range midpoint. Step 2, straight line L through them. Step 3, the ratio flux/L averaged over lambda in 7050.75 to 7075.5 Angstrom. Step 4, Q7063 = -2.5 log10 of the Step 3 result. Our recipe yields -0.07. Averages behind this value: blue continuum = 1.93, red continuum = 1.84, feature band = 1.99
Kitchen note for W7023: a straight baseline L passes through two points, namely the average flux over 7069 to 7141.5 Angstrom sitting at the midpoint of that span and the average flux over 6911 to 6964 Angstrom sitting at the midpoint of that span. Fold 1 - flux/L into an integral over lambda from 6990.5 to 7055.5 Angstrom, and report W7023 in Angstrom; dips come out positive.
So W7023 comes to -2.9 Angstrom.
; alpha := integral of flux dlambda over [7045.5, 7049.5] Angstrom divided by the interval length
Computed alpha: 2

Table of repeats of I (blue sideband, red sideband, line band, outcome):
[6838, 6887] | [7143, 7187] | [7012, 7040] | -0.06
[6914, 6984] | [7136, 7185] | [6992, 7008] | -0.03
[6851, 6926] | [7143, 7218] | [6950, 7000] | -0.02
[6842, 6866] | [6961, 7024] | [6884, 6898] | 0.01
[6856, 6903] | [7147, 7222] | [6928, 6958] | -0.03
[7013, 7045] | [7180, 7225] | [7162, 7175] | 0.01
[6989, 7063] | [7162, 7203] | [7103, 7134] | 0.01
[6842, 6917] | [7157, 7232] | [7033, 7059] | -0.09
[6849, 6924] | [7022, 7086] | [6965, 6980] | 0.03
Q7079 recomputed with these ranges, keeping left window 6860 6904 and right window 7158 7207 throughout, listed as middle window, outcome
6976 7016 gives -0.036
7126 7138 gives -0.035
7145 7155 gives 0.021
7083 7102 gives 0.026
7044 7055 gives -0.116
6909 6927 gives -0.010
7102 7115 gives -0.024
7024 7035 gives -0.053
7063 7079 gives -0.025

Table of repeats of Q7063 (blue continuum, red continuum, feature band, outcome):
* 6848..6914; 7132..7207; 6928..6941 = -0.04 mag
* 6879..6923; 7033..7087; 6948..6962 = 0.01 mag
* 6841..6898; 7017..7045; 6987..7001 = 0.02 mag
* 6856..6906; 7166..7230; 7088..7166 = 0.01 mag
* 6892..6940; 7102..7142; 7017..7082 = -0.05 mag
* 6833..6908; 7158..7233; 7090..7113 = 0.01 mag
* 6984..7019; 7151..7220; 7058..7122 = 0.01 mag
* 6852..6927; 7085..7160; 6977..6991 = -0.04 mag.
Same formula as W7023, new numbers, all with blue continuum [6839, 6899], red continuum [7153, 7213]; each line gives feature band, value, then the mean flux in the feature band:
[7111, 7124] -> 0.0 Angstrom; 1.83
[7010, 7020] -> -0.3 Angstrom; 1.93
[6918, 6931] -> 0.0 Angstrom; 1.91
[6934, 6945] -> -0.5 Angstrom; 1.98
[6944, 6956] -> -0.2 Angstrom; 1.92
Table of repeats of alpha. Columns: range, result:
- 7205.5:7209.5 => 1.78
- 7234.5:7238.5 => 1.8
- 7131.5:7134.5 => 1.88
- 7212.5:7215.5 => 1.84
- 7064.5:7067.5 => 1.91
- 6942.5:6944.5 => 1.94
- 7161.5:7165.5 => 1.75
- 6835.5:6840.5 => 1.87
